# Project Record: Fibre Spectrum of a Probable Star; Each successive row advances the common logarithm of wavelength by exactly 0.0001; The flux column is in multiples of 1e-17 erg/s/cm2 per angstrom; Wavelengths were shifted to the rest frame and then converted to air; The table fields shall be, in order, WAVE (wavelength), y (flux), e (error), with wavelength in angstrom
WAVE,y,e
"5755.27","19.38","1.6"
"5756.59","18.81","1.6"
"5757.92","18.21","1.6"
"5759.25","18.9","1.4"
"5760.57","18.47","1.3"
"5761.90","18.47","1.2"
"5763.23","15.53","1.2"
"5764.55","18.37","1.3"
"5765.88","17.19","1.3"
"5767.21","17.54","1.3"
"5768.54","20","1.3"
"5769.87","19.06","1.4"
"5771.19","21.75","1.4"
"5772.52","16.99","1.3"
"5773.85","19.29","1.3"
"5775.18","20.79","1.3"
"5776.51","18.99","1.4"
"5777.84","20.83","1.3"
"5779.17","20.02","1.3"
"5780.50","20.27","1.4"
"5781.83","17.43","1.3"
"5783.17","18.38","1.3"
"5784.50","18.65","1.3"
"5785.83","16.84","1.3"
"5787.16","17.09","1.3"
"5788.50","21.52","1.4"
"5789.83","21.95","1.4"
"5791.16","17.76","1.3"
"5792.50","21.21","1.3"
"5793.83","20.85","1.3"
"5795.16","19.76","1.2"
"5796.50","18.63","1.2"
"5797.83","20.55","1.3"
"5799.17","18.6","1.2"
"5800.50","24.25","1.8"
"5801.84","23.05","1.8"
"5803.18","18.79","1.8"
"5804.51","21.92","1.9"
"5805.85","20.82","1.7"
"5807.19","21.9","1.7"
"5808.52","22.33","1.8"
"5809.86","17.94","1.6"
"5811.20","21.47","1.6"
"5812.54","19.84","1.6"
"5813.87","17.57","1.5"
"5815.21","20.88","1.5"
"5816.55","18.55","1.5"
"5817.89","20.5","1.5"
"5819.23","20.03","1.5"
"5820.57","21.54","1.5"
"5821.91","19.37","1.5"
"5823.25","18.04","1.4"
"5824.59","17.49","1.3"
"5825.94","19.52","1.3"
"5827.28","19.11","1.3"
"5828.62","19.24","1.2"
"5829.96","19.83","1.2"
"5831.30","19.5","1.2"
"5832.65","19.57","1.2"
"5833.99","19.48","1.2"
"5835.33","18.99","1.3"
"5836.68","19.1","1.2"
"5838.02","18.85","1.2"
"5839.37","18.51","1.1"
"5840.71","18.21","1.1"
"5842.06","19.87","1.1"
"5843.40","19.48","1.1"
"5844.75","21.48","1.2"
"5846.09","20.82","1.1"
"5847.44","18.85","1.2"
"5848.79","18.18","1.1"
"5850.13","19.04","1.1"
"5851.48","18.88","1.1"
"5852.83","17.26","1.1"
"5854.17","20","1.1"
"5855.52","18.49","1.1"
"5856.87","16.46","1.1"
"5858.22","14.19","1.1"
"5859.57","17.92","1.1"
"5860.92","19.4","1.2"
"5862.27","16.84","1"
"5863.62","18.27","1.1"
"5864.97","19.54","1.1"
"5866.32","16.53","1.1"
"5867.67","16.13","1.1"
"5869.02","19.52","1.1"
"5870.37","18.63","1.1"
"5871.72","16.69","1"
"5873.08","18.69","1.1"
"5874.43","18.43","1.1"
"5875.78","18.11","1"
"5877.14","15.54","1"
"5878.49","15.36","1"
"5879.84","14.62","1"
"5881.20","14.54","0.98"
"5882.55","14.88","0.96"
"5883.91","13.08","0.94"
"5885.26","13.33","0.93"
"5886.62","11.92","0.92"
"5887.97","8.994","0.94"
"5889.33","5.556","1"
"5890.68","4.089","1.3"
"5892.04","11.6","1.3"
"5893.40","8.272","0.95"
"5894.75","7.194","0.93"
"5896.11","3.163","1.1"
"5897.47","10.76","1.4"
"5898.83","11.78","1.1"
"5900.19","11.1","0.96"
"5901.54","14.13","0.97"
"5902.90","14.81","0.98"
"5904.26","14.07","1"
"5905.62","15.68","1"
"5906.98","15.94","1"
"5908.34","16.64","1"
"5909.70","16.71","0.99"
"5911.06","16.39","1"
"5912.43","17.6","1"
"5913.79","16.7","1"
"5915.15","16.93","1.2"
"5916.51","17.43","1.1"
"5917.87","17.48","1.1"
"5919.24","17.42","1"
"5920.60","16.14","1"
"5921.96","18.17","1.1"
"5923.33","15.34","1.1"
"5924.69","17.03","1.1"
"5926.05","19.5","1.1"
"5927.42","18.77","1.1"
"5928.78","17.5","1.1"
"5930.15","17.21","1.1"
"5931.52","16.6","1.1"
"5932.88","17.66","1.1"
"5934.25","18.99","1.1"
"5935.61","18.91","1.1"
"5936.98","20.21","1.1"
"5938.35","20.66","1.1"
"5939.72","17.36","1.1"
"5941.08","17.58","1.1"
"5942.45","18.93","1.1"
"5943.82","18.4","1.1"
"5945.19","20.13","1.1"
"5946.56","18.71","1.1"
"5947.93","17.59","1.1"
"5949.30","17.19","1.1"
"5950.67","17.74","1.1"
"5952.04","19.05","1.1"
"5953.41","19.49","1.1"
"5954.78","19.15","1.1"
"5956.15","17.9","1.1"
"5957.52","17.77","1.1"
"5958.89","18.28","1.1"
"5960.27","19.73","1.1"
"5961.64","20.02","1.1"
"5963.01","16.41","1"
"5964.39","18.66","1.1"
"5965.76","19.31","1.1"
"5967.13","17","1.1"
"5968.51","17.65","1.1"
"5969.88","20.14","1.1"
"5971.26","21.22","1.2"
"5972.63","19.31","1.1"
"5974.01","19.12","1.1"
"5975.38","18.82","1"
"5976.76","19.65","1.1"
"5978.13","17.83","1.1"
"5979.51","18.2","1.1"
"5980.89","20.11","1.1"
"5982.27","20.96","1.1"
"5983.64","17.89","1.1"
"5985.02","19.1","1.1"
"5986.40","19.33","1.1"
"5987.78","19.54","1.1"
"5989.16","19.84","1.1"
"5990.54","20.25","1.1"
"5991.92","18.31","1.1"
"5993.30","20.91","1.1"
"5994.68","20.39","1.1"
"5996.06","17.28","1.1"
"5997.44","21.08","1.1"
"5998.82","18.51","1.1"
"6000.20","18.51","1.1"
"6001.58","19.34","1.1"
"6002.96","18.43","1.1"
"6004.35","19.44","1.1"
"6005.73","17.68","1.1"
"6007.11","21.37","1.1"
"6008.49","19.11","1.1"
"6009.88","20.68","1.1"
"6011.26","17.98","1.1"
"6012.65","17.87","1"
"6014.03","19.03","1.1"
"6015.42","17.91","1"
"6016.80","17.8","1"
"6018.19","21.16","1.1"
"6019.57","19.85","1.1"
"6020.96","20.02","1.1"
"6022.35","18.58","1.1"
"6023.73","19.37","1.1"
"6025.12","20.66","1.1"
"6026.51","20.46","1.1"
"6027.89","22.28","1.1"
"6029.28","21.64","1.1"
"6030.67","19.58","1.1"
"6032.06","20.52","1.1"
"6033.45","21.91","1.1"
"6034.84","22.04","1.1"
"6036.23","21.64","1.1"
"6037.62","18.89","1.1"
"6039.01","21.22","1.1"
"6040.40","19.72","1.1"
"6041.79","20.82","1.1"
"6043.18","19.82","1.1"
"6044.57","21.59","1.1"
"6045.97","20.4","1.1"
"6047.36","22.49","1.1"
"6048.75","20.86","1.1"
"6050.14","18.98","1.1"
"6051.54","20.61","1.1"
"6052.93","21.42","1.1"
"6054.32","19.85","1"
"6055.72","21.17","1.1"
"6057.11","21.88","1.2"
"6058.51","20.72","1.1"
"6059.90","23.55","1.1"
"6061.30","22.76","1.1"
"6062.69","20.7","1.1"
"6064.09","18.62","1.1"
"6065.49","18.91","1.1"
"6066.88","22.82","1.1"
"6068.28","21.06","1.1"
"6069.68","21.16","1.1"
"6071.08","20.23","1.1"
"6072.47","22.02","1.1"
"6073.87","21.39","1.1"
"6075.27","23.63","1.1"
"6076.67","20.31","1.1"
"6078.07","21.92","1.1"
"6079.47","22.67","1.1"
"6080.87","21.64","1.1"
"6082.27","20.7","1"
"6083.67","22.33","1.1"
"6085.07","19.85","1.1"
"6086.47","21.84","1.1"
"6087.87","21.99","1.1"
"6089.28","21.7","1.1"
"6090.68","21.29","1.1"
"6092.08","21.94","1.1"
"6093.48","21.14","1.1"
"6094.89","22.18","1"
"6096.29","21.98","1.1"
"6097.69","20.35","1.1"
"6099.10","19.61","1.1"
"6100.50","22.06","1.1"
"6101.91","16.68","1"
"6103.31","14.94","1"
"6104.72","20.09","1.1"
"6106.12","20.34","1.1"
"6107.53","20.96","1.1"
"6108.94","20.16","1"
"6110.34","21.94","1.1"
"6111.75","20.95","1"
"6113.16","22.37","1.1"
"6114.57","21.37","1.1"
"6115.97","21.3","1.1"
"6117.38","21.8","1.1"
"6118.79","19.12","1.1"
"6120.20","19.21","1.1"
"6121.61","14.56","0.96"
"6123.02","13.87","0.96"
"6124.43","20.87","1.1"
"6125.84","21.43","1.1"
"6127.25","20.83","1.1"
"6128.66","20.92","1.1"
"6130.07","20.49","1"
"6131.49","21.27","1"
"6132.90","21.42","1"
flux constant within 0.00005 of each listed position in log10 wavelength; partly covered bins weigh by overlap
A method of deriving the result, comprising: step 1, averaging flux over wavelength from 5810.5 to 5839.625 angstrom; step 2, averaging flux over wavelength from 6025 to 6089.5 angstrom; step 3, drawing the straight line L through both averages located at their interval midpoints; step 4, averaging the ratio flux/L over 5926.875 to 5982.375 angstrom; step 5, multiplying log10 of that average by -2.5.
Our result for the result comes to 0.10 mag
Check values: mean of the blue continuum 19.4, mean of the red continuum 21.1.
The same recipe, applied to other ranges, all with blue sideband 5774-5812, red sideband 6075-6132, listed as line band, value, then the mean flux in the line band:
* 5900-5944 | 0.18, 17.1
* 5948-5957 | 0.11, 18.4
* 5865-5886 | 0.23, 16.4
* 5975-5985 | 0.07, 19.1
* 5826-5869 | 0.08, 18.7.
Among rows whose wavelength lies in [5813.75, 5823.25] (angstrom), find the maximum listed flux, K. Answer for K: 21.54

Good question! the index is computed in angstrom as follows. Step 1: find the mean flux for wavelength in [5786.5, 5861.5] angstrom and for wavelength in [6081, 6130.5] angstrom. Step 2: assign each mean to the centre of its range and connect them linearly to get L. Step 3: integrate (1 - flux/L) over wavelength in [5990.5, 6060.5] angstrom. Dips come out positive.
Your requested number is 0.15 angstrom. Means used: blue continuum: 19.5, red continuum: 20.4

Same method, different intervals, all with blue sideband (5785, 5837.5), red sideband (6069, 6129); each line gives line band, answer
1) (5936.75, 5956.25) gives 1.52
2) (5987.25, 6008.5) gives 1.03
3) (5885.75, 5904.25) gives 9.58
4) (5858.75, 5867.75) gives 0.97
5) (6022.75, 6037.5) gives -0.30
